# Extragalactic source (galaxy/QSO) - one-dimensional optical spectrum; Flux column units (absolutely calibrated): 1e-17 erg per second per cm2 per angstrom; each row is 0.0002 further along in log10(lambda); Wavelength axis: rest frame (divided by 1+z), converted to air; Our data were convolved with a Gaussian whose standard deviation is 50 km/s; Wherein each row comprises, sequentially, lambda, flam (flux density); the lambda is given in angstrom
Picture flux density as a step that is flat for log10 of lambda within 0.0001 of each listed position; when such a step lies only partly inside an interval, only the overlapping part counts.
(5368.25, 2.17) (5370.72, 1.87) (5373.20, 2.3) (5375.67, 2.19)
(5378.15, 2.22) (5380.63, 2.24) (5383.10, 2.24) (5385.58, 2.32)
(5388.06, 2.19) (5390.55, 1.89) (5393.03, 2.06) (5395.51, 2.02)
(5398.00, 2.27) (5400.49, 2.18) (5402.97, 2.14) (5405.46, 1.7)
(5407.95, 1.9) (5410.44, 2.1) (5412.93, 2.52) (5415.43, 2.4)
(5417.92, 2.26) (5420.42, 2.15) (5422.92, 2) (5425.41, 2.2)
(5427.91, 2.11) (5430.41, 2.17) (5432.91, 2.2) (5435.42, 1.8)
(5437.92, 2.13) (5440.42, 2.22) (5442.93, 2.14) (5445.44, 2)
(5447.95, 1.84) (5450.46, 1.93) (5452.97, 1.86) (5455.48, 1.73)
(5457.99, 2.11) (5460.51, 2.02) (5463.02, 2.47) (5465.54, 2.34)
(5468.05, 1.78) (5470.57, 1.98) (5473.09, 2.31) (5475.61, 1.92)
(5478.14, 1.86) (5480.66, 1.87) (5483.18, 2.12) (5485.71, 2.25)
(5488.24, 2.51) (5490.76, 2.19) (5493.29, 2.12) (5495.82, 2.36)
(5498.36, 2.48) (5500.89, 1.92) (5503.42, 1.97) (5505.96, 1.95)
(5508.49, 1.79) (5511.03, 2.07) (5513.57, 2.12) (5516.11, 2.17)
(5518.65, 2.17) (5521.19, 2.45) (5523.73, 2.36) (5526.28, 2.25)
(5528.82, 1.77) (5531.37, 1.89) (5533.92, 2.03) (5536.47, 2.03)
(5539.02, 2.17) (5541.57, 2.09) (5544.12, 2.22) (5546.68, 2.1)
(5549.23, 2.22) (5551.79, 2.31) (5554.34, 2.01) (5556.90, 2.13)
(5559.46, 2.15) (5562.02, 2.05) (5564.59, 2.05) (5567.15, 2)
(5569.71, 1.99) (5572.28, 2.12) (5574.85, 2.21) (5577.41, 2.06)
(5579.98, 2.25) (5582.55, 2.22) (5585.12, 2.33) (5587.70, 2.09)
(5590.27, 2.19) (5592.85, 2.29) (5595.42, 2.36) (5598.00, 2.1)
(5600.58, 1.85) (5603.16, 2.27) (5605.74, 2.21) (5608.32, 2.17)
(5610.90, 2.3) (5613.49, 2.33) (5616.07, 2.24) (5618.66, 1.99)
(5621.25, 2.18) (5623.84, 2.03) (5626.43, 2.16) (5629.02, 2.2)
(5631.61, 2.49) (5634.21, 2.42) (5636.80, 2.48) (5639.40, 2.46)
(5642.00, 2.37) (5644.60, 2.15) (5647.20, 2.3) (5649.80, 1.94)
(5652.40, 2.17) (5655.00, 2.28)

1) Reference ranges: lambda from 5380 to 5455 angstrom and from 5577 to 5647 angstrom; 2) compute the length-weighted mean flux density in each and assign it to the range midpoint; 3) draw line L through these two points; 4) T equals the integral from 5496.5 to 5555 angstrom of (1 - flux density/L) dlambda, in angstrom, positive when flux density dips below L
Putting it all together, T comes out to 1.6 angstrom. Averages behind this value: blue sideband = 2.1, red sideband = 2.23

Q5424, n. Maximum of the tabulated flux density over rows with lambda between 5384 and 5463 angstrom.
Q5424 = 2.52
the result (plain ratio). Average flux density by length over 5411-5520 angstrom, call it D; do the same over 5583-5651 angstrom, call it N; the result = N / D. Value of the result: 1.06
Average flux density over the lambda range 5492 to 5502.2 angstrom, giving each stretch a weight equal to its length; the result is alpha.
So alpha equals 2.22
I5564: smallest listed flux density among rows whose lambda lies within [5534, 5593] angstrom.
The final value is 1.99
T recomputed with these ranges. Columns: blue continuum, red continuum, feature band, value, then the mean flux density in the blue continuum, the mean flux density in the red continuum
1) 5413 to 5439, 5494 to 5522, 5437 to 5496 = 1.7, 2.16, 2.13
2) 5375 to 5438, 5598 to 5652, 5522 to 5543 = 1.0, 2.14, 2.22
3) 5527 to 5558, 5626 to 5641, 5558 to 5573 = 0.7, 2.08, 2.38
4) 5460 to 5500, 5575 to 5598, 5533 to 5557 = 0.7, 2.16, 2.22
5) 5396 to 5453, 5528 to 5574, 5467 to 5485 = 0.9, 2.1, 2.08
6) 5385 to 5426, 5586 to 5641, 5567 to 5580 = 0.7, 2.13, 2.23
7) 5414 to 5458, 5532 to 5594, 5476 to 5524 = -0.7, 2.07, 2.13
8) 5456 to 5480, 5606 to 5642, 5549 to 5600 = 1.3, 2.07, 2.27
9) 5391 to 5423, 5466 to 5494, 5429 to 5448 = 0.3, 2.13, 2.09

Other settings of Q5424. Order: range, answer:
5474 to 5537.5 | 2.51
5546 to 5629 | 2.36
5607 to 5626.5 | 2.33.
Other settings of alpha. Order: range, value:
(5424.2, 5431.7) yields 2.16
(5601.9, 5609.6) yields 2.22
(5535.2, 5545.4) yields 2.13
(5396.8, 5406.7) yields 2.07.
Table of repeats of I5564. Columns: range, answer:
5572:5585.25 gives 2.06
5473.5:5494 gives 1.86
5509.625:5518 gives 2.07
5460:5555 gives 1.77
